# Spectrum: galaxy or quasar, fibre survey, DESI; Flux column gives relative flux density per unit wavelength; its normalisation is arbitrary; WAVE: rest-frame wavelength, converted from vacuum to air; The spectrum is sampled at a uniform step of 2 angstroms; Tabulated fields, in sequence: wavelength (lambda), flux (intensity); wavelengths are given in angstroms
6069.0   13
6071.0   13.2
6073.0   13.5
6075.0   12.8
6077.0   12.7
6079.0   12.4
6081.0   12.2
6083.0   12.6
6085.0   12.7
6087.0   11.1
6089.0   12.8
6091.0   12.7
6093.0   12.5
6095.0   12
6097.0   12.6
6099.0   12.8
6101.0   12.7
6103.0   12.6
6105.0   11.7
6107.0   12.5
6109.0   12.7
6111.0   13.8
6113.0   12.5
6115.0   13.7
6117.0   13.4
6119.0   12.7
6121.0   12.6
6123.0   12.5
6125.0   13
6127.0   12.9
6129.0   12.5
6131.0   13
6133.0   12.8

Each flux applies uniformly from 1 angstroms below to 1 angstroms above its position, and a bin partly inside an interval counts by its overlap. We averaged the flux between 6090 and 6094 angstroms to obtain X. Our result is 12.6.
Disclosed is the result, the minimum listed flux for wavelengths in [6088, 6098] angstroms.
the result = 12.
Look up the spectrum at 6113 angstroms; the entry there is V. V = 12.5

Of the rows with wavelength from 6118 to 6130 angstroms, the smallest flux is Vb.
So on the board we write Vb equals 12.5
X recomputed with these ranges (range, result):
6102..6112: 12.7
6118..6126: 12.7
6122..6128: 12.8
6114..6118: 13.6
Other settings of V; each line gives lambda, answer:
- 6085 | 12.7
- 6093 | 12.5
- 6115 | 13.7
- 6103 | 12.6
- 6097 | 12.6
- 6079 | 12.4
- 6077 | 12.7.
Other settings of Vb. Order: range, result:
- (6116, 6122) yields 12.6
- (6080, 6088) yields 11.1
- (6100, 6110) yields 11.7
